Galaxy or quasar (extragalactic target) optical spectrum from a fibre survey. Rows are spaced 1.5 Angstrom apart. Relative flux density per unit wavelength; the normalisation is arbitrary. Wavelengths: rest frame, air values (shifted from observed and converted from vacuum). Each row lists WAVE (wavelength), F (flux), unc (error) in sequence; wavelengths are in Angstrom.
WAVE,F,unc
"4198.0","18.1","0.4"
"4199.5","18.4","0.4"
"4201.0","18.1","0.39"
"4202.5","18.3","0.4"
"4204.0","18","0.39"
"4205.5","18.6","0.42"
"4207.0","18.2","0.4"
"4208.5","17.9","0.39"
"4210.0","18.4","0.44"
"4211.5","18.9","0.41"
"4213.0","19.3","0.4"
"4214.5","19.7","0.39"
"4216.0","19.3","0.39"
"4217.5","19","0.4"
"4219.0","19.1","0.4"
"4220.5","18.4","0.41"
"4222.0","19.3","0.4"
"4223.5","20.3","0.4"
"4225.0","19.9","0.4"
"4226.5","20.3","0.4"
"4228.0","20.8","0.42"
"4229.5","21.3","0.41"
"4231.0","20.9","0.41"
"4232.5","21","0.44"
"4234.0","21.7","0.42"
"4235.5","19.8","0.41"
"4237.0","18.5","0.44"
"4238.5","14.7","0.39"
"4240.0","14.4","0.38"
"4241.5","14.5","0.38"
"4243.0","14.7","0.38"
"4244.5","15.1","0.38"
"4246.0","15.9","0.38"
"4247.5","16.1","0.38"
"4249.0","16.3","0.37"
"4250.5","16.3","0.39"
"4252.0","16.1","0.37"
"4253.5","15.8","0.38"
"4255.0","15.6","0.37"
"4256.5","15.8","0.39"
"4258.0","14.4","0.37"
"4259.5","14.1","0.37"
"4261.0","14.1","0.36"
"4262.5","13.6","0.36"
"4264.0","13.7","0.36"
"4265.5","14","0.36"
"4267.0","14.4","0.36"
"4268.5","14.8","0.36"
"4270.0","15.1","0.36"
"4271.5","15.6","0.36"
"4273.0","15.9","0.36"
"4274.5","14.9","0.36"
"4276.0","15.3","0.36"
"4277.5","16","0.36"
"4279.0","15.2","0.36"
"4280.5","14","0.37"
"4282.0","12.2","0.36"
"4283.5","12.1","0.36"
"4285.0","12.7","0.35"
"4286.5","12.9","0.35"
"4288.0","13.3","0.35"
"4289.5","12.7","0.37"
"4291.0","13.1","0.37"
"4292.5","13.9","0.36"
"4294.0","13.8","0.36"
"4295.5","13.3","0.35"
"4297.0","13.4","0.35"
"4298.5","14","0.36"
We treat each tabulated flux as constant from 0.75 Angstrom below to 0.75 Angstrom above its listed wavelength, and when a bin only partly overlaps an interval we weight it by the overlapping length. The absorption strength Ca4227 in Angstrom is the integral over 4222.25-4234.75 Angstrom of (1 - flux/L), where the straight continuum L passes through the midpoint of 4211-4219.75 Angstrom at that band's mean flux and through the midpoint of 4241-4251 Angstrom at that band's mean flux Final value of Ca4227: -2.2 Angstrom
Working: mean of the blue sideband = 19.2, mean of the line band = 20.7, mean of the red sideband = 15.6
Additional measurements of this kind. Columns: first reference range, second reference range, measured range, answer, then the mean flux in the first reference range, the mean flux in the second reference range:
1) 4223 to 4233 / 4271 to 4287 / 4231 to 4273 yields 4.2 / 20.6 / 14.3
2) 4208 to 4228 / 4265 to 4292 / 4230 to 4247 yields 0.2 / 19.3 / 14.1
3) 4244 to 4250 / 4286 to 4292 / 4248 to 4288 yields -0.5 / 15.9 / 13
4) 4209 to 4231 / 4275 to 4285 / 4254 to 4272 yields 1.2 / 19.6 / 14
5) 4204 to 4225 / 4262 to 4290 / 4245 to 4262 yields 0.5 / 19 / 14.1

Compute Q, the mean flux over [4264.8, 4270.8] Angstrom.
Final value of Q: 14.6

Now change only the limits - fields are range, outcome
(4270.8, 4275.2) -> 15.5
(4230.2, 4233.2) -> 21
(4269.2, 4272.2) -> 15.3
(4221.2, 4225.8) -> 19.8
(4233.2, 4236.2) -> 20.8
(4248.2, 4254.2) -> 16.1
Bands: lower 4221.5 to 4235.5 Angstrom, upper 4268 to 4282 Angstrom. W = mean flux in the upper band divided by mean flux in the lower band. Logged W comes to 0.7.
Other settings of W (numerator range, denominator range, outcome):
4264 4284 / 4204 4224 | 0.77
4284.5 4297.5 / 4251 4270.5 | 0.90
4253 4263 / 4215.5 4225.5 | 0.76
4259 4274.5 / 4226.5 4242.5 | 0.78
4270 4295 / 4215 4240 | 0.72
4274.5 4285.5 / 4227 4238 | 0.69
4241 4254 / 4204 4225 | 0.83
